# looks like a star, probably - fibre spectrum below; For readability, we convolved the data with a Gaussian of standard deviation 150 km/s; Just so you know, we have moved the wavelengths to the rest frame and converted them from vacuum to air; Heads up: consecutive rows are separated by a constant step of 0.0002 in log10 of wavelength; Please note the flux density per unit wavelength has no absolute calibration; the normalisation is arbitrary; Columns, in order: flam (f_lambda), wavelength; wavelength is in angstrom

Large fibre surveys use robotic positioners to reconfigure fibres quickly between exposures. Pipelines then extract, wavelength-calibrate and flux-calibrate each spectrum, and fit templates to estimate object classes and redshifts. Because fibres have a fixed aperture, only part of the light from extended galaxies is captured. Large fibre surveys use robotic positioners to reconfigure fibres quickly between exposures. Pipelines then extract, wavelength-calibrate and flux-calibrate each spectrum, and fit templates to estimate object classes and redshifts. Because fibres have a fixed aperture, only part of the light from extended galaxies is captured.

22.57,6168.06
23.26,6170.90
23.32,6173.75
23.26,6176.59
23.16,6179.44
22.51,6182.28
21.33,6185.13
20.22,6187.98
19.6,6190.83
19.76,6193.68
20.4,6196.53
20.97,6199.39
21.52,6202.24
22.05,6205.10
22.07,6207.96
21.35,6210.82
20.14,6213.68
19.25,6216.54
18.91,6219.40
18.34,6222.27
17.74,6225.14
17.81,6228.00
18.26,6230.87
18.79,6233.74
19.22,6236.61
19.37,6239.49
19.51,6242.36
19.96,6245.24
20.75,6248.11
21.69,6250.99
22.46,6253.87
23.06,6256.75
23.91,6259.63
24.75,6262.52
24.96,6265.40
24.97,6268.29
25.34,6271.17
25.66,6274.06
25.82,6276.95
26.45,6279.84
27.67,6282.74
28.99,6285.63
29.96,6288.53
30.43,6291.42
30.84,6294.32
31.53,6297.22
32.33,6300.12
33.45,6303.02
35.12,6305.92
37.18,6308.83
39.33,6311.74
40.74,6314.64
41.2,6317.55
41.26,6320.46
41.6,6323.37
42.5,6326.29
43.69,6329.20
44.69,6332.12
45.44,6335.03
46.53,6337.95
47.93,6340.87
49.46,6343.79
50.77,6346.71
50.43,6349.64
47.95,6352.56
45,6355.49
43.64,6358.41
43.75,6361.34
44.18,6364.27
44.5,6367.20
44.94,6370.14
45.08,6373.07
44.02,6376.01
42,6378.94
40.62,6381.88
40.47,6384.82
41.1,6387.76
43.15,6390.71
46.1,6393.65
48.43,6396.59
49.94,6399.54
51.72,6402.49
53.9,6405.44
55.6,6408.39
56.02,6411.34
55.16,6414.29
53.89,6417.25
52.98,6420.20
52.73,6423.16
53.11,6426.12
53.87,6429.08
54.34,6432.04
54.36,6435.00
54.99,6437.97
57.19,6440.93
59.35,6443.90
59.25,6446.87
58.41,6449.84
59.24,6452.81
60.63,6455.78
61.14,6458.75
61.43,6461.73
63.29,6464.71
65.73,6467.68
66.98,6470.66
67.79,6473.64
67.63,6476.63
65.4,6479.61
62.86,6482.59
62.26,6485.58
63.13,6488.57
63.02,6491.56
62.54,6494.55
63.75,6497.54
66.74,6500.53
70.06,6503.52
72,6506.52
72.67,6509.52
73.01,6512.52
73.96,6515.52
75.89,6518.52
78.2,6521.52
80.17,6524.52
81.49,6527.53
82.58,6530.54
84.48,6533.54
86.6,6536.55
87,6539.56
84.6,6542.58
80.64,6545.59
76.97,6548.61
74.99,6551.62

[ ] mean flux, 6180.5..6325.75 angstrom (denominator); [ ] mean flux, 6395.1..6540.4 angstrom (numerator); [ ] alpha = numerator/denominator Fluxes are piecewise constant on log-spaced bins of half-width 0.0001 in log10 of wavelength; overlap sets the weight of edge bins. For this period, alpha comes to 2.5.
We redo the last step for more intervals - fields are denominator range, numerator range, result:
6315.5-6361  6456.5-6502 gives 1.41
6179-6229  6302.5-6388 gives 2.13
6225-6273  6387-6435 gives 2.41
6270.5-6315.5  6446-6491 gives 2.02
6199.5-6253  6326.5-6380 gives 2.30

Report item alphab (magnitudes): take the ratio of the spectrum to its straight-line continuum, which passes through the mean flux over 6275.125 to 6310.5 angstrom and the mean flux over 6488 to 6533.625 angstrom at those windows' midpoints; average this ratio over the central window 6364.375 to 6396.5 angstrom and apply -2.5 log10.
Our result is 0.10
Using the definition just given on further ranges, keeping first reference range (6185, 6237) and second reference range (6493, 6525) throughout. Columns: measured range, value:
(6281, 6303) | 0.12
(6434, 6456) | 0.05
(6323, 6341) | -0.09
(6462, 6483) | -0.01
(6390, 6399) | 0.11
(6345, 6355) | -0.12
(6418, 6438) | 0.07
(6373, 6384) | 0.15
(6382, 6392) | 0.21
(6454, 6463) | 0.03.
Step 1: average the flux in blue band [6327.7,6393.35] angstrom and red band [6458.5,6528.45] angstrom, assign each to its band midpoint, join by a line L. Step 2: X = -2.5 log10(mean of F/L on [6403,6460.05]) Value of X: 0.027 mag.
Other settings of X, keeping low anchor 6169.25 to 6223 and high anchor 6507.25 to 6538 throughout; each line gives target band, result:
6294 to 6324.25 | 0.119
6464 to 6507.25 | 0.105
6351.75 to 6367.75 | 0.120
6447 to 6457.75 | 0.118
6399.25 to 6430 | 0.115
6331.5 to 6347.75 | -0.025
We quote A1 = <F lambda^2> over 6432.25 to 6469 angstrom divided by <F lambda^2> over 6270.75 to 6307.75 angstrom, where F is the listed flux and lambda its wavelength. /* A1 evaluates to 2.1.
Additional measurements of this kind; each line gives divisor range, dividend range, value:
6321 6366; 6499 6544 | 1.80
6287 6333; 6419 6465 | 1.60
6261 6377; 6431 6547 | 1.89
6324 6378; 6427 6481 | 1.37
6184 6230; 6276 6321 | 1.71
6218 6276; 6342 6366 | 2.27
